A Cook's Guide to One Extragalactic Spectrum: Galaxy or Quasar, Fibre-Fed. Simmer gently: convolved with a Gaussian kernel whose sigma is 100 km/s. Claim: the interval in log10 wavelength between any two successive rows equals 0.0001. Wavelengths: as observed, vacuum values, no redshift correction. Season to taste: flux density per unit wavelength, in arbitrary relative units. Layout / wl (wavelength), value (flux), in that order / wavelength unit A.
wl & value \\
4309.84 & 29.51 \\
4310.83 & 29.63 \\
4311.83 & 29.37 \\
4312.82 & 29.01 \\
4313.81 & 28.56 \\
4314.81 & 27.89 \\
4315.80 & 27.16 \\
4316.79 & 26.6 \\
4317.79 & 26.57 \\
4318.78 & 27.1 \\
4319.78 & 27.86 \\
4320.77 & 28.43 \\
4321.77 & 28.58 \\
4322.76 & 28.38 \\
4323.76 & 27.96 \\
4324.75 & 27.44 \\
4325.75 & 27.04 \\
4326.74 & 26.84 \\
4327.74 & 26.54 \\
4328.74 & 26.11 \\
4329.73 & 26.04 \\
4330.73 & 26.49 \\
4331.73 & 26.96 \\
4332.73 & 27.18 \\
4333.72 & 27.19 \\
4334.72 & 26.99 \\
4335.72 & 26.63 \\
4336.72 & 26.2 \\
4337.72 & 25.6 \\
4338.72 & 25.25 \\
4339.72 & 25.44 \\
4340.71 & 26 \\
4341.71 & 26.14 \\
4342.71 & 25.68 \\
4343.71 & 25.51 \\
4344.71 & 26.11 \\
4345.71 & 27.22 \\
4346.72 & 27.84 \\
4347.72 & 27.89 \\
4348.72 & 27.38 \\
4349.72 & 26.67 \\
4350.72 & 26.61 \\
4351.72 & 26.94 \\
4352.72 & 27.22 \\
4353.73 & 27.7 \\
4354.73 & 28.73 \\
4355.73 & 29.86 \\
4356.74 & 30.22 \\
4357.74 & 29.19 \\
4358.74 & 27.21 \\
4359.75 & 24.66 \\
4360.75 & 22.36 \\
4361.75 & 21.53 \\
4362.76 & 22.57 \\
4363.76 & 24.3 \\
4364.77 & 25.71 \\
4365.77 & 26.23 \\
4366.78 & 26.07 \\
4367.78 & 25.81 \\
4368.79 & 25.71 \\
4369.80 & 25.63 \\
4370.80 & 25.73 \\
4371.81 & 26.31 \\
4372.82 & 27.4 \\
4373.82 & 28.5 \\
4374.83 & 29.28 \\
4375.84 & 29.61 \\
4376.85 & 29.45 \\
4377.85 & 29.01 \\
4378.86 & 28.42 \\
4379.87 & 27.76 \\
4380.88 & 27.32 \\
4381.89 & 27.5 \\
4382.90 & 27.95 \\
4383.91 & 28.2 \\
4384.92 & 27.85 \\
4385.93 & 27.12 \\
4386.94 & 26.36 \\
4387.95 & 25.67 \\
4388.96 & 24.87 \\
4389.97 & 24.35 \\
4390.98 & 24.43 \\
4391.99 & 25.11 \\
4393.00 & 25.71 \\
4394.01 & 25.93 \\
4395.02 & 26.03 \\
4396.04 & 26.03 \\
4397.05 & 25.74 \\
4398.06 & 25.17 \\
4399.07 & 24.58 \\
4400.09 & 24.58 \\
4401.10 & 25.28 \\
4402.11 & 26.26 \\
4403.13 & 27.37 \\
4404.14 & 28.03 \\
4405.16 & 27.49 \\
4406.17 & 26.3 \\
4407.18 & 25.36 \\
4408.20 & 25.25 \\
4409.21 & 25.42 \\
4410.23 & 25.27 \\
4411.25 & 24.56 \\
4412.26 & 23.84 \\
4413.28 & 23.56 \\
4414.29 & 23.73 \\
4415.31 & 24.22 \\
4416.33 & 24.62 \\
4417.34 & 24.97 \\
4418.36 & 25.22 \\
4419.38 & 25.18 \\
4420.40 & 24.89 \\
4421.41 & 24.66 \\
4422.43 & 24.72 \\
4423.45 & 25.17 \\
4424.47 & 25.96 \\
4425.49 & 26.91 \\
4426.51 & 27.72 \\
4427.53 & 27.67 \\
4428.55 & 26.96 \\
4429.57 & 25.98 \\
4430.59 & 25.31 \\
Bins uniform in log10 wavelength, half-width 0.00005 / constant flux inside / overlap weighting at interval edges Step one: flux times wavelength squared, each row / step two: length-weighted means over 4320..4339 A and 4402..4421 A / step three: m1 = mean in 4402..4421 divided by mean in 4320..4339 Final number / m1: 1.0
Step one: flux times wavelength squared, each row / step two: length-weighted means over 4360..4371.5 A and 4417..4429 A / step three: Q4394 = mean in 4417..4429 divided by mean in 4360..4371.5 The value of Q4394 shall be 1.07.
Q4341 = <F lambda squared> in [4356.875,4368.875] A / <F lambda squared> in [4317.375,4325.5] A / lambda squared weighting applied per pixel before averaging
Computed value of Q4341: 0.93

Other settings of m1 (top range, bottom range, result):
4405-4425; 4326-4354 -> 0.97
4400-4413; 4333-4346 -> 1.02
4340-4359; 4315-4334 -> 1.02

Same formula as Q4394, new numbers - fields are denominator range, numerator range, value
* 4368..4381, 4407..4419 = 0.91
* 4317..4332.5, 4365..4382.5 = 1.03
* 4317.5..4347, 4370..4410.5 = 1.02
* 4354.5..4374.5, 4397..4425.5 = 0.99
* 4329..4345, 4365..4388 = 1.06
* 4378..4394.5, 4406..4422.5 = 0.94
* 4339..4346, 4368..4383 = 1.08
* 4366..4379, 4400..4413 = 0.96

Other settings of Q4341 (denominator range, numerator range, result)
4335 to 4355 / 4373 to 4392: 1.05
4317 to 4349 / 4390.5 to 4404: 0.98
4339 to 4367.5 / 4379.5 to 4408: 1.01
